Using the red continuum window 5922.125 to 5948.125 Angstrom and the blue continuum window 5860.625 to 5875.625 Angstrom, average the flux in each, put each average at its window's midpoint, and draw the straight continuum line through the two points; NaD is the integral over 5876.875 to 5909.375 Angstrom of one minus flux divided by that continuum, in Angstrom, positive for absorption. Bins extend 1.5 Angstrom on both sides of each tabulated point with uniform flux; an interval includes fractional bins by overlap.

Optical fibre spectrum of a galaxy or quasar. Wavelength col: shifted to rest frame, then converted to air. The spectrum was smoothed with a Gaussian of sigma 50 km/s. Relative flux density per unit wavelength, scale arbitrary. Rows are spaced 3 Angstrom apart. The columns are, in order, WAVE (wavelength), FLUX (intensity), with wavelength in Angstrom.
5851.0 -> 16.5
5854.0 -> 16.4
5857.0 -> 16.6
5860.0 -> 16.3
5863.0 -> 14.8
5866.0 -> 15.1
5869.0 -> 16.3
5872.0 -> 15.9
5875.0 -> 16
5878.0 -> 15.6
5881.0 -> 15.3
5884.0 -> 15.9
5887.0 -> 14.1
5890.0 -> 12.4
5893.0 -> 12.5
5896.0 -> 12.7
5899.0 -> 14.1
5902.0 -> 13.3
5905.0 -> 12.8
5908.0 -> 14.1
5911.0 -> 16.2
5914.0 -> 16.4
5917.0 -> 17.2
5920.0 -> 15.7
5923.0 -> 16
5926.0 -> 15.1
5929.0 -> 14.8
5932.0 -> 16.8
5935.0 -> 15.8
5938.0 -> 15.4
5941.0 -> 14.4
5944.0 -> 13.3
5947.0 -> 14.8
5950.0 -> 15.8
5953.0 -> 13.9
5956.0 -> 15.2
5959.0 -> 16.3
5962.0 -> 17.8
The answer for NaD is 3.33 Angstrom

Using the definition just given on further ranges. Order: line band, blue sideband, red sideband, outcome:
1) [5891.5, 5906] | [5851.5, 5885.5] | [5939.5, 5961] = 2.3 Angstrom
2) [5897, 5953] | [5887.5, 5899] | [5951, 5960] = -4.2 Angstrom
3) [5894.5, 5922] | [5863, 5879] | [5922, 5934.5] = 1.6 Angstrom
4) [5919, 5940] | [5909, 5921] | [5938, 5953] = -0.2 Angstrom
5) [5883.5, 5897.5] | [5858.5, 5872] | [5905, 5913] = 1.7 Angstrom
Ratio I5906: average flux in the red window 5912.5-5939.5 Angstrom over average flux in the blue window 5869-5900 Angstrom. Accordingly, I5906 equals 1.09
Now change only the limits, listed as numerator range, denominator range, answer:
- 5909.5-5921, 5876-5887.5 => 1.07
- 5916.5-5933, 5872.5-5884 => 1.01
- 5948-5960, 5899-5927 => 1.01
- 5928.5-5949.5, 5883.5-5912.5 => 1.10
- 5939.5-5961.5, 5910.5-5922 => 0.91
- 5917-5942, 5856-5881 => 0.99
